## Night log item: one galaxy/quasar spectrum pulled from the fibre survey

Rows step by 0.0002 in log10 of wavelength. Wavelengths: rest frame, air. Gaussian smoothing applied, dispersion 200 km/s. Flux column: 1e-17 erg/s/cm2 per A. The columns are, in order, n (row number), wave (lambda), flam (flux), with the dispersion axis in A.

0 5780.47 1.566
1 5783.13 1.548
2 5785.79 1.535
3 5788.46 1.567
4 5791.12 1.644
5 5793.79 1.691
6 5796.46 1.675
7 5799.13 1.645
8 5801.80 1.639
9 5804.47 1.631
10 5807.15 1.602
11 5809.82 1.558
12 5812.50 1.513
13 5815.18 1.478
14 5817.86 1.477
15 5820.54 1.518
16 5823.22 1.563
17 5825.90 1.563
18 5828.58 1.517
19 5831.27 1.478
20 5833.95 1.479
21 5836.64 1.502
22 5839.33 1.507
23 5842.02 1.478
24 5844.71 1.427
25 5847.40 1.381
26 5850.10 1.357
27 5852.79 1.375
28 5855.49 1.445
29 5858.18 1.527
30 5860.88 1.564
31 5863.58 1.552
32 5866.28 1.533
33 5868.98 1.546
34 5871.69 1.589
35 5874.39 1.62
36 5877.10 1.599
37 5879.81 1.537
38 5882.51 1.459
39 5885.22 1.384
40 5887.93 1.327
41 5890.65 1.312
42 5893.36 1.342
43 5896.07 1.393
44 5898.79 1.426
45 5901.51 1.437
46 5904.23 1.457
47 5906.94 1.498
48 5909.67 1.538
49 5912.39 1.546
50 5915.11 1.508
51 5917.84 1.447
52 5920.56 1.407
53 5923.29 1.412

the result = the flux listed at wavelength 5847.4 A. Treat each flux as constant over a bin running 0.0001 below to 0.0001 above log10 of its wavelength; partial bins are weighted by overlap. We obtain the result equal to 1.381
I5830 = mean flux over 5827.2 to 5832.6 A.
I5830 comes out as 1.5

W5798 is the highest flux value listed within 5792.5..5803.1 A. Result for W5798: 1.691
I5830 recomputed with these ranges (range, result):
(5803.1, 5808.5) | 1.62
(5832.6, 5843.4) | 1.49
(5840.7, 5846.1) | 1.45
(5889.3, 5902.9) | 1.38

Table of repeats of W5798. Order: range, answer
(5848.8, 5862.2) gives 1.564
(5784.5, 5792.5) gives 1.644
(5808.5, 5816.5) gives 1.558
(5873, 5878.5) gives 1.62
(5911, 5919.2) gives 1.546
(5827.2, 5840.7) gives 1.517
